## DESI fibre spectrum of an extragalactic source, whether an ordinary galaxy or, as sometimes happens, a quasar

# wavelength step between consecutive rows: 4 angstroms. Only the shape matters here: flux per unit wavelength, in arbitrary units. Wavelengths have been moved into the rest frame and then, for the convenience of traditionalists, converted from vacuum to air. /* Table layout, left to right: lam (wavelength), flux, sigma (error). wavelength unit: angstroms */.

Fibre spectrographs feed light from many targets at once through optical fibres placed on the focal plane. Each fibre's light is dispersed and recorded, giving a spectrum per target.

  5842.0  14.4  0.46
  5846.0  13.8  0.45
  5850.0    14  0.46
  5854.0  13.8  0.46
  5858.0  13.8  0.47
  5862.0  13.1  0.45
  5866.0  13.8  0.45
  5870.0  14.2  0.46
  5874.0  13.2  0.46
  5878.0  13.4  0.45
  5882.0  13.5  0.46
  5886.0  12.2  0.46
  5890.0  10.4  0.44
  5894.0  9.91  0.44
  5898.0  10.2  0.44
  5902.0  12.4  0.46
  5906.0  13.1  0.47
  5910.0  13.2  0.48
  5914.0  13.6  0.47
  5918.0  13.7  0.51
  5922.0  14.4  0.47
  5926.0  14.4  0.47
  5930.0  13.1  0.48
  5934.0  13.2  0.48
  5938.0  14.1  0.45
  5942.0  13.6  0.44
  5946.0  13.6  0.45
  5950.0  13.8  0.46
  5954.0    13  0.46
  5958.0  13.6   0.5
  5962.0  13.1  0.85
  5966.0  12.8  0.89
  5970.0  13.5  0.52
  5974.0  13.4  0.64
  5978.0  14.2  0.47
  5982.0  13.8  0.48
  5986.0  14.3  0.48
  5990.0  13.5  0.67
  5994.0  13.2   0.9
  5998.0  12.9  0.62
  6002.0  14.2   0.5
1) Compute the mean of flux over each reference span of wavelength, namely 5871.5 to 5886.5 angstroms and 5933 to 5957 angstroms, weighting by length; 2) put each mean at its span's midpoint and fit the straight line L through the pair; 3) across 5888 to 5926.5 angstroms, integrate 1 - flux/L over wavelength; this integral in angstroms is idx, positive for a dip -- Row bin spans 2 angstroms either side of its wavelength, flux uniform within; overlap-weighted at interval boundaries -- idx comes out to 2.6 angstroms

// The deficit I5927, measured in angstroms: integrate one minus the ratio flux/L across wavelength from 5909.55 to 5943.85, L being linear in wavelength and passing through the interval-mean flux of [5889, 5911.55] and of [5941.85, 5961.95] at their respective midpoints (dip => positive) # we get -3.3 angstroms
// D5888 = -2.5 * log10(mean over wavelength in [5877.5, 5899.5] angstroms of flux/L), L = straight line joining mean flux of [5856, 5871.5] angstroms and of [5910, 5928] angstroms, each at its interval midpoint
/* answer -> 0.20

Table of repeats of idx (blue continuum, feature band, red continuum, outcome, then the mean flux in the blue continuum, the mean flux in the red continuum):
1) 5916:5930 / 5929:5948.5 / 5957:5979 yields 0.35 angstroms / 14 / 13.4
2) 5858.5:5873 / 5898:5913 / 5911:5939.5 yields 1.25 angstroms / 13.7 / 13.8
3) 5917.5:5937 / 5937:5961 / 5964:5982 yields 0.14 angstroms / 13.8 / 13.5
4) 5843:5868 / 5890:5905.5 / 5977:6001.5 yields 3.07 angstroms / 13.7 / 13.7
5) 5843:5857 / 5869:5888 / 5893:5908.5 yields -1.00 angstroms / 13.9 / 11.6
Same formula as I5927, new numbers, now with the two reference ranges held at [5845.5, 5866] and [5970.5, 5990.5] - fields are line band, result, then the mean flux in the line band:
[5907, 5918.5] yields 0.27 angstroms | 13.4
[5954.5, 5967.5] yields 0.62 angstroms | 13.2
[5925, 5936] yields 0.23 angstroms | 13.5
